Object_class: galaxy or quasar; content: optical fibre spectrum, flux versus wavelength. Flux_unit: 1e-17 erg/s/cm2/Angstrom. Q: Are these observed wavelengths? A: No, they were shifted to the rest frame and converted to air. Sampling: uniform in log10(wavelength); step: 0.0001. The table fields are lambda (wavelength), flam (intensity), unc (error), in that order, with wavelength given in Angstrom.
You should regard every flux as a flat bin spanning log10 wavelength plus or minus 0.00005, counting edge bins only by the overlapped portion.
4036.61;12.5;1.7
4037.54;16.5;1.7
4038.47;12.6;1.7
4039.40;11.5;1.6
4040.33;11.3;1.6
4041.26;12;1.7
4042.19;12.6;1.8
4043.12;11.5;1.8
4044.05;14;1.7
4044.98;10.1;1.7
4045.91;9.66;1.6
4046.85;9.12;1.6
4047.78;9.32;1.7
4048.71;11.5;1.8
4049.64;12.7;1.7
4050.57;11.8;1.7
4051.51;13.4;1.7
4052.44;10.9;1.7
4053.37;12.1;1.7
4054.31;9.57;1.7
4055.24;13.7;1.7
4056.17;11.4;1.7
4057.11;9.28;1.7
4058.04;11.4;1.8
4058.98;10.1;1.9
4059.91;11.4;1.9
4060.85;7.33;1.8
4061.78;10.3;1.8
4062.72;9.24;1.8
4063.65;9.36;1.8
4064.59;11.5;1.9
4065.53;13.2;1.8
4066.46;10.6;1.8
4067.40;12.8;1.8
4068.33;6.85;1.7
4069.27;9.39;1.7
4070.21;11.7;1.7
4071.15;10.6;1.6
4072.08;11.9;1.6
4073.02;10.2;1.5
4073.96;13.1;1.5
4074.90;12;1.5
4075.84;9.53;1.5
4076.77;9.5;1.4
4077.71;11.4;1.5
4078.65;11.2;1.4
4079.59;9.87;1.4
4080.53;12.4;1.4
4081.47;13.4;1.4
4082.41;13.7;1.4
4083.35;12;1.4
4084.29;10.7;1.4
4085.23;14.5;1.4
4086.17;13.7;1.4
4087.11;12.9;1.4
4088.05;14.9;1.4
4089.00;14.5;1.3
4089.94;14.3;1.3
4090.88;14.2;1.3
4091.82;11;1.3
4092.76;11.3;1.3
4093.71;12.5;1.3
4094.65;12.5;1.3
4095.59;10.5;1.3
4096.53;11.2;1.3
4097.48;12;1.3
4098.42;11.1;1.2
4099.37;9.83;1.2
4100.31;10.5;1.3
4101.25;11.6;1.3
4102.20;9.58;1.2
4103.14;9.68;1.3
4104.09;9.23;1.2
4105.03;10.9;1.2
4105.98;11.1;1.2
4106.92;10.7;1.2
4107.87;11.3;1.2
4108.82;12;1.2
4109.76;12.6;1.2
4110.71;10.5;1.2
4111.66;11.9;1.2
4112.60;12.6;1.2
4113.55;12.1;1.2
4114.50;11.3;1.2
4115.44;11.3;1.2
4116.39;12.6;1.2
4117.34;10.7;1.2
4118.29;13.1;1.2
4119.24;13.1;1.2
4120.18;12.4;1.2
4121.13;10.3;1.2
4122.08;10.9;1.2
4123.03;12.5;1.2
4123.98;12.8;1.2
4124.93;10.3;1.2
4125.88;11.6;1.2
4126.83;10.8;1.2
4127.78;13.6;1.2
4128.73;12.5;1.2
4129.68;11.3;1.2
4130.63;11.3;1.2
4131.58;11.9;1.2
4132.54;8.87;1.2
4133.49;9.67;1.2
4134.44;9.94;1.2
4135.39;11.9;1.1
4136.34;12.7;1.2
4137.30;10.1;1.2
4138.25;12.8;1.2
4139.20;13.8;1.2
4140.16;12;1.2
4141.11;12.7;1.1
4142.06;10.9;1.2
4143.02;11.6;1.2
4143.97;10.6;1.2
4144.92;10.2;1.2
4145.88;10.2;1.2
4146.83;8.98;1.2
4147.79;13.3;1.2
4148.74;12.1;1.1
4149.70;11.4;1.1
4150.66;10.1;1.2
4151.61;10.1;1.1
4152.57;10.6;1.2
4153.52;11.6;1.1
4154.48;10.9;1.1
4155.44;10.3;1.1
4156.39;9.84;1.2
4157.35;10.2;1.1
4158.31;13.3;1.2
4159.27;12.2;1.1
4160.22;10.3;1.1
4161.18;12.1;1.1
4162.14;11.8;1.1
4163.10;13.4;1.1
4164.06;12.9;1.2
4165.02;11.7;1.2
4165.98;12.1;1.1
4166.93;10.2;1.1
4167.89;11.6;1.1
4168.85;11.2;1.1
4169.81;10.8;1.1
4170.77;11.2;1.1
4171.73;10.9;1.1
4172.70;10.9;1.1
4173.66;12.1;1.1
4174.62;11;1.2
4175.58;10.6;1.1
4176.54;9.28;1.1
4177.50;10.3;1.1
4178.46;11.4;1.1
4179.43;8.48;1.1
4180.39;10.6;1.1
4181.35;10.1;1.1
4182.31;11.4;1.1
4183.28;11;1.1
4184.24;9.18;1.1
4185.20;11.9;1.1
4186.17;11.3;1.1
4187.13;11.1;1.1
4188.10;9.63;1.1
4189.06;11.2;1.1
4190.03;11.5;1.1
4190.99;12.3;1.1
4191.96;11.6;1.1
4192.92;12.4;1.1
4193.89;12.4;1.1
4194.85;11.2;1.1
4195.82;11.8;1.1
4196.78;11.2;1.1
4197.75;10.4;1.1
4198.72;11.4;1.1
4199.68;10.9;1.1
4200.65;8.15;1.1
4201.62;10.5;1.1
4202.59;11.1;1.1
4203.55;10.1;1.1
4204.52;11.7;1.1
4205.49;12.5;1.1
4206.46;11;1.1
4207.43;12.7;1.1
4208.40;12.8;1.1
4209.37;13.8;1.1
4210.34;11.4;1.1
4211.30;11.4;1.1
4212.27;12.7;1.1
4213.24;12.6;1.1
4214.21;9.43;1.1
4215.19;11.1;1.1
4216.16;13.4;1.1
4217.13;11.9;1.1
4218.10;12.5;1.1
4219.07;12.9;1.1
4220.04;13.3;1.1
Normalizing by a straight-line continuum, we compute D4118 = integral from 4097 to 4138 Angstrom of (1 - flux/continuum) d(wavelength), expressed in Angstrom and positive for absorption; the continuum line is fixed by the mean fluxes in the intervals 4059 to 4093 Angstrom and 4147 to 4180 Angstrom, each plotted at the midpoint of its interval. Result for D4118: 0.14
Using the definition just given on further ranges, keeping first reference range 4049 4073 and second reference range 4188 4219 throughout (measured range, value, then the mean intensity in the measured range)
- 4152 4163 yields 0.08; 11.3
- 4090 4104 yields -0.28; 11.3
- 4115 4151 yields -0.87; 11.5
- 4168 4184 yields 1.03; 10.7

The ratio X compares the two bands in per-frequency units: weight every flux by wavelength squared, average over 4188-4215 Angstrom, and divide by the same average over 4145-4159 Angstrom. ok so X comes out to 1.1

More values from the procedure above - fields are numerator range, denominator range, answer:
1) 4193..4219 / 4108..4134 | 1.04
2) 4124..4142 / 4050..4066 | 1.10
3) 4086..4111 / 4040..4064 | 1.09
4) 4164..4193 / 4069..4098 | 0.96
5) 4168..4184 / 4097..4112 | 1.02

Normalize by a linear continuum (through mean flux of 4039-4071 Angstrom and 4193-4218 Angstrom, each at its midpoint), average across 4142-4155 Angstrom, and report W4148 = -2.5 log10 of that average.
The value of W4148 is 0.04 mag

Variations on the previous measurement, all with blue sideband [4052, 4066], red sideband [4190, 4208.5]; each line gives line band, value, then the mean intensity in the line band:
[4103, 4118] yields -0.04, 11.3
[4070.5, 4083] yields -0.06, 11.5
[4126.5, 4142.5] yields -0.05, 11.6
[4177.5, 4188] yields 0.07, 10.6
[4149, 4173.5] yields -0.01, 11.3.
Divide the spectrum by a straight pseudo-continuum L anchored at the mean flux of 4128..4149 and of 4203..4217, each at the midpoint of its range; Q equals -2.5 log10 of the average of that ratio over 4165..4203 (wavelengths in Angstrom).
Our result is 0.07 mag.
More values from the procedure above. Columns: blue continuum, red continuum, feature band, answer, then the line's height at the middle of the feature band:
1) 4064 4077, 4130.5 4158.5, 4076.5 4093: -0.15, 11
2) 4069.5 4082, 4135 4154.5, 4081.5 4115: -0.05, 11.3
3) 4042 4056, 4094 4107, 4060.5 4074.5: 0.06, 11.2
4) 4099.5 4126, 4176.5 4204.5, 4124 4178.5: -0.01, 11.1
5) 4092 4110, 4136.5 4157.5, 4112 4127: -0.07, 11.1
